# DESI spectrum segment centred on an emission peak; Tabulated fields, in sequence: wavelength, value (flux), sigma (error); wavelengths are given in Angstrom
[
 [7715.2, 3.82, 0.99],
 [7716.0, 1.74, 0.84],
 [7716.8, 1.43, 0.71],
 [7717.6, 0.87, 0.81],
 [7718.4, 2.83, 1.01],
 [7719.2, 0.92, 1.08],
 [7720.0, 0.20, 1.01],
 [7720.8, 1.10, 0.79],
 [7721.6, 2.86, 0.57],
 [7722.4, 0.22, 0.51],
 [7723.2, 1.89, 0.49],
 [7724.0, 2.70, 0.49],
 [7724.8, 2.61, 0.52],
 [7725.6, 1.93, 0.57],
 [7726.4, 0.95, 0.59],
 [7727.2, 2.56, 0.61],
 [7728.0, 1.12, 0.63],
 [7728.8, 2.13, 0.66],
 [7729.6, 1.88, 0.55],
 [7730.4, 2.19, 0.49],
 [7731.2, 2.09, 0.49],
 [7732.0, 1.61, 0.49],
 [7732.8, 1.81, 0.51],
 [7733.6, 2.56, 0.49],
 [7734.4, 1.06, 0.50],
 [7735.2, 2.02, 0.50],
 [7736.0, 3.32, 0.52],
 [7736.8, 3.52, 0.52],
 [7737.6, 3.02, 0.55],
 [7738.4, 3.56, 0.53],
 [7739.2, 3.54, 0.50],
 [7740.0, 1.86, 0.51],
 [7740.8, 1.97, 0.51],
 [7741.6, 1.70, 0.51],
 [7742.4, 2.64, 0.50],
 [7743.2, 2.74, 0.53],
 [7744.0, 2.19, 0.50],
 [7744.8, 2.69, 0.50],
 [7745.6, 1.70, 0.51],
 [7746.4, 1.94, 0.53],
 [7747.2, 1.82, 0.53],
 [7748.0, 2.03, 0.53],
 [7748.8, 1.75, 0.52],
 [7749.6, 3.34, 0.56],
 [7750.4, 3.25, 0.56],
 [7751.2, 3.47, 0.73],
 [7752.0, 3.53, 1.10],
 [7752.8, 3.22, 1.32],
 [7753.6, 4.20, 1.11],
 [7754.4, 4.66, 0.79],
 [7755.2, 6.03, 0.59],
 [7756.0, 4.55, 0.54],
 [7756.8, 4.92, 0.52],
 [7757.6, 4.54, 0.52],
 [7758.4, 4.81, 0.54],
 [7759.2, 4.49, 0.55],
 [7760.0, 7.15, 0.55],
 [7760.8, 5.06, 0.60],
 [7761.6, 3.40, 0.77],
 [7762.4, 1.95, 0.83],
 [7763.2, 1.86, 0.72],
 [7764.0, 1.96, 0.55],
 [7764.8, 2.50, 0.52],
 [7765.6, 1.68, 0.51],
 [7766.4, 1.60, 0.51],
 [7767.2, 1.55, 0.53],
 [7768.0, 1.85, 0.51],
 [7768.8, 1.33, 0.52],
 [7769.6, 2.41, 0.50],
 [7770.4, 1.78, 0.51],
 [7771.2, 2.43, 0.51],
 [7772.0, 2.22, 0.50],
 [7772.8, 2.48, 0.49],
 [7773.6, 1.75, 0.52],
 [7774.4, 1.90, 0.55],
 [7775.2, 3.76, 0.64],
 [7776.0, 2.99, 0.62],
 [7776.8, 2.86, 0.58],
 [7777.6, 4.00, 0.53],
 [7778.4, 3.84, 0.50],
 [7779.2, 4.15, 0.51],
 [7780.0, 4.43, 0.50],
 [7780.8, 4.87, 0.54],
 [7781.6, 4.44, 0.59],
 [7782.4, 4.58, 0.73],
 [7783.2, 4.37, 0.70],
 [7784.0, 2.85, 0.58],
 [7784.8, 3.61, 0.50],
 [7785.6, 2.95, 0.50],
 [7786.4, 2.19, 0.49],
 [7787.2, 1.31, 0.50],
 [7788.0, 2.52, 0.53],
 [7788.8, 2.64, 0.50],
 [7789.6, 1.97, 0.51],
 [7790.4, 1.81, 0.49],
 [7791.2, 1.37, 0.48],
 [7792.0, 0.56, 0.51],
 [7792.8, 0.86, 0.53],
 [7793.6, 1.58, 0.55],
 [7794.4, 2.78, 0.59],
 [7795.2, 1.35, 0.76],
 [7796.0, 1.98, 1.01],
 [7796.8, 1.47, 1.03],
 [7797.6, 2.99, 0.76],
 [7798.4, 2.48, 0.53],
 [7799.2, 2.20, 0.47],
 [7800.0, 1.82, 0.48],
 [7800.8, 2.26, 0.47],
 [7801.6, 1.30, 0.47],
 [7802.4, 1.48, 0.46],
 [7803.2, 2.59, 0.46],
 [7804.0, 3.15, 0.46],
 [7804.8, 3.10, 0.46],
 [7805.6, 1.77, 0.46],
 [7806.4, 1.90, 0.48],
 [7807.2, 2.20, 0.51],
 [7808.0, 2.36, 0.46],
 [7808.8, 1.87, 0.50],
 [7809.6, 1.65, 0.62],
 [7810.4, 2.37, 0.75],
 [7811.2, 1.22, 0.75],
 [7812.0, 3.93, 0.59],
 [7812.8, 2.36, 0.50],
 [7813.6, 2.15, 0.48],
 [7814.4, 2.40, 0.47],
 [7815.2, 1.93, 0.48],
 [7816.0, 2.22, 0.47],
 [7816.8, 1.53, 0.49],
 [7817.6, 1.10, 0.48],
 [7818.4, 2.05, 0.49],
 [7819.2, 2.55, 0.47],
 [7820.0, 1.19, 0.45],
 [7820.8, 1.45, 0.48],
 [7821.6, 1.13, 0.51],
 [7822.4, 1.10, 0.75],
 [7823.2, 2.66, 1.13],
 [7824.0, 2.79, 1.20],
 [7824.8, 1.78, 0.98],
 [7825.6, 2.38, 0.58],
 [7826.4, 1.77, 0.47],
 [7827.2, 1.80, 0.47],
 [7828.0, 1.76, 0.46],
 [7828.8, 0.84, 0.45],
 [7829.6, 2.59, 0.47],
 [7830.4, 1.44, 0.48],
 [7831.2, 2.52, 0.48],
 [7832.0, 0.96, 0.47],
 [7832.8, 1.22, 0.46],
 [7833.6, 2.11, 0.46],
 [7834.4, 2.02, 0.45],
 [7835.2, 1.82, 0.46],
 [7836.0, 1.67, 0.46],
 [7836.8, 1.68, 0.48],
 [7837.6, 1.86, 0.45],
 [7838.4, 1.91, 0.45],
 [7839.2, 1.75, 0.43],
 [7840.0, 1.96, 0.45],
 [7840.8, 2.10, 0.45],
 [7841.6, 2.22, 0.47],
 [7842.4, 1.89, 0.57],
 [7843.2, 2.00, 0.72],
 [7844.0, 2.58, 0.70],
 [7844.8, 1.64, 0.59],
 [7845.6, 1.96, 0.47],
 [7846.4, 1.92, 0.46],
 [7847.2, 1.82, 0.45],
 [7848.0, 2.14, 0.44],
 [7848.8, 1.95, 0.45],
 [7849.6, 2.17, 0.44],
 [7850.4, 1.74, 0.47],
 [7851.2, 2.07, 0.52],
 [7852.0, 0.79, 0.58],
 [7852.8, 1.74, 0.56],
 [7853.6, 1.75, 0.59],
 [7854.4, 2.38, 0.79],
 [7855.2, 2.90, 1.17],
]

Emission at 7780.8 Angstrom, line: [N II] 6583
